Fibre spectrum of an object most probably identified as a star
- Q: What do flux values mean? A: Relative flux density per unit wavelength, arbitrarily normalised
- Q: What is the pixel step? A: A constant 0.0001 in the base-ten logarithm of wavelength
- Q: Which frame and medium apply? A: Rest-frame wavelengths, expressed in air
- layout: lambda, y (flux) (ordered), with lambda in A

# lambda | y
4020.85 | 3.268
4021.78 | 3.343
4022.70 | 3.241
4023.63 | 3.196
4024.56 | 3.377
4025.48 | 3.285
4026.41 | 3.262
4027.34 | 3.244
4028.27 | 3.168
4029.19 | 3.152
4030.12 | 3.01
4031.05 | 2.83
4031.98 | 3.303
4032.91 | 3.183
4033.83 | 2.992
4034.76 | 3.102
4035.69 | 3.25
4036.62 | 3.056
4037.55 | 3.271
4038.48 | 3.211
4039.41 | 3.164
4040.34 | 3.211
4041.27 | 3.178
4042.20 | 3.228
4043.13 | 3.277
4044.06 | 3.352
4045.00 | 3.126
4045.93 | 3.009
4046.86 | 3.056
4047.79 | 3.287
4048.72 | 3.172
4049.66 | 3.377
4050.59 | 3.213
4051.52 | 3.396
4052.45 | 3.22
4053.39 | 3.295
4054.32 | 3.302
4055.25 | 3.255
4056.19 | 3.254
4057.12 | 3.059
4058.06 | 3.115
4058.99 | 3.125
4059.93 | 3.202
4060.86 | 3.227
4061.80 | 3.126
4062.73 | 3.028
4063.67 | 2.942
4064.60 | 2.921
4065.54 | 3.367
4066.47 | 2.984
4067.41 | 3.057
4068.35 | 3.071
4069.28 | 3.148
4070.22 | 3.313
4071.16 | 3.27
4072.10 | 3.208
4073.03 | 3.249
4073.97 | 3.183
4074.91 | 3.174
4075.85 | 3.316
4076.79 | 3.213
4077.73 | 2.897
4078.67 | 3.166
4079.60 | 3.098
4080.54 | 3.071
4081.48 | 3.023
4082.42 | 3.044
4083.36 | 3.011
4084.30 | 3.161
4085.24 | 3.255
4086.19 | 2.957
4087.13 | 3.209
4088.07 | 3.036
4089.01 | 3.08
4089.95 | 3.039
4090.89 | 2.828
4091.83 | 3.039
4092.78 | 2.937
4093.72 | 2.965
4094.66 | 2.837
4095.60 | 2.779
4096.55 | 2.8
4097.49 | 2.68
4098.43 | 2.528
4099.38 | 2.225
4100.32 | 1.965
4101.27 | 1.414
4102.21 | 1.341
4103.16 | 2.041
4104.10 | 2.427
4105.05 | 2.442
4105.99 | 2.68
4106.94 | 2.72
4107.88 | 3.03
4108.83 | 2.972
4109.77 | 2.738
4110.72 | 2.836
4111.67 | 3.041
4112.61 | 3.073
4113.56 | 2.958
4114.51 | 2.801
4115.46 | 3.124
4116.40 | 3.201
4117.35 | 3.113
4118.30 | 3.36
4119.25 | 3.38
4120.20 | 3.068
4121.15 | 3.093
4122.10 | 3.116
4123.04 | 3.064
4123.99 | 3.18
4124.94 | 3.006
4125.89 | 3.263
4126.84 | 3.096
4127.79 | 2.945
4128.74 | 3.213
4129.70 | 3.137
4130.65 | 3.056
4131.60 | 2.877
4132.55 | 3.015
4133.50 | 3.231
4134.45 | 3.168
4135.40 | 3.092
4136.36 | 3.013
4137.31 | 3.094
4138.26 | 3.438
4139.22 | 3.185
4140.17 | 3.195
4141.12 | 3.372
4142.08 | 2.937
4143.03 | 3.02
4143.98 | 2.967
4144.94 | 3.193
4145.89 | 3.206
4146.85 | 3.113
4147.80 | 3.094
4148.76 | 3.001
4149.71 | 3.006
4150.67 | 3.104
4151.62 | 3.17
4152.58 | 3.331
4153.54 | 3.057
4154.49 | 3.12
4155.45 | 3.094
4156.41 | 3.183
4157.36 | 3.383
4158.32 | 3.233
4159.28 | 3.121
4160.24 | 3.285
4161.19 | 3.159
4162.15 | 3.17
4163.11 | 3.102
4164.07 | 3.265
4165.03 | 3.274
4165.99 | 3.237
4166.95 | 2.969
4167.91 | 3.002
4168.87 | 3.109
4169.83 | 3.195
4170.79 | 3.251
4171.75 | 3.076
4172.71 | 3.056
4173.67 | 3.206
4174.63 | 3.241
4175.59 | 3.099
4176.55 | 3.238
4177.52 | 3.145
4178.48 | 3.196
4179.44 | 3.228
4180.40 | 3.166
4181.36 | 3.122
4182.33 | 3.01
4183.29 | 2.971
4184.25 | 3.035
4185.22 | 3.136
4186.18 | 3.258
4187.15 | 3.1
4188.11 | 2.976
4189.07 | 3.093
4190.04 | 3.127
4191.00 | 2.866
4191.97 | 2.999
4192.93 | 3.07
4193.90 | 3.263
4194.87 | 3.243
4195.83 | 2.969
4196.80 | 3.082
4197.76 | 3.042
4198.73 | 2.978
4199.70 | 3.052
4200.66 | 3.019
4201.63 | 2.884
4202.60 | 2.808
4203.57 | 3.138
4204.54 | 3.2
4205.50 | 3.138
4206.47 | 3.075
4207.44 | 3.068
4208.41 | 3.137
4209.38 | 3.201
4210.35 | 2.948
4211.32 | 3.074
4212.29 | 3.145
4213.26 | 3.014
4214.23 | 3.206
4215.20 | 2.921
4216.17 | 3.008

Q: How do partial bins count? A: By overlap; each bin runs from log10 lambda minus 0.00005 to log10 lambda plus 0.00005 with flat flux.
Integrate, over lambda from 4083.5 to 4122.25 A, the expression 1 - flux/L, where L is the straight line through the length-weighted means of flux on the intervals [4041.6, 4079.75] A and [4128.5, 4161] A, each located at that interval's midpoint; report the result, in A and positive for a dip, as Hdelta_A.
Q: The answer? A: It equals 4.25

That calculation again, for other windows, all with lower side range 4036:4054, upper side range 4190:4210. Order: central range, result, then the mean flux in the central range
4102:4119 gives 1.88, 2.8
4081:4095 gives 0.63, 3.03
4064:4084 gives 0.35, 3.13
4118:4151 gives 0.06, 3.12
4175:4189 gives -0.18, 3.12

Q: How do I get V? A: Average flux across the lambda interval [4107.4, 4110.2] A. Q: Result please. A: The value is 2.92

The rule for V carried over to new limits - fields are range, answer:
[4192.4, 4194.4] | 3.16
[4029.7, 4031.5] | 2.92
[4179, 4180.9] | 3.2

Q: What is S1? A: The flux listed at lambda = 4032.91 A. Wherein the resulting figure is 3.183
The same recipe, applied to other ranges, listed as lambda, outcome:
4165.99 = 3.237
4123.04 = 3.064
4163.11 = 3.102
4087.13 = 3.209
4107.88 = 3.03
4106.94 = 2.72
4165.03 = 3.274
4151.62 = 3.17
